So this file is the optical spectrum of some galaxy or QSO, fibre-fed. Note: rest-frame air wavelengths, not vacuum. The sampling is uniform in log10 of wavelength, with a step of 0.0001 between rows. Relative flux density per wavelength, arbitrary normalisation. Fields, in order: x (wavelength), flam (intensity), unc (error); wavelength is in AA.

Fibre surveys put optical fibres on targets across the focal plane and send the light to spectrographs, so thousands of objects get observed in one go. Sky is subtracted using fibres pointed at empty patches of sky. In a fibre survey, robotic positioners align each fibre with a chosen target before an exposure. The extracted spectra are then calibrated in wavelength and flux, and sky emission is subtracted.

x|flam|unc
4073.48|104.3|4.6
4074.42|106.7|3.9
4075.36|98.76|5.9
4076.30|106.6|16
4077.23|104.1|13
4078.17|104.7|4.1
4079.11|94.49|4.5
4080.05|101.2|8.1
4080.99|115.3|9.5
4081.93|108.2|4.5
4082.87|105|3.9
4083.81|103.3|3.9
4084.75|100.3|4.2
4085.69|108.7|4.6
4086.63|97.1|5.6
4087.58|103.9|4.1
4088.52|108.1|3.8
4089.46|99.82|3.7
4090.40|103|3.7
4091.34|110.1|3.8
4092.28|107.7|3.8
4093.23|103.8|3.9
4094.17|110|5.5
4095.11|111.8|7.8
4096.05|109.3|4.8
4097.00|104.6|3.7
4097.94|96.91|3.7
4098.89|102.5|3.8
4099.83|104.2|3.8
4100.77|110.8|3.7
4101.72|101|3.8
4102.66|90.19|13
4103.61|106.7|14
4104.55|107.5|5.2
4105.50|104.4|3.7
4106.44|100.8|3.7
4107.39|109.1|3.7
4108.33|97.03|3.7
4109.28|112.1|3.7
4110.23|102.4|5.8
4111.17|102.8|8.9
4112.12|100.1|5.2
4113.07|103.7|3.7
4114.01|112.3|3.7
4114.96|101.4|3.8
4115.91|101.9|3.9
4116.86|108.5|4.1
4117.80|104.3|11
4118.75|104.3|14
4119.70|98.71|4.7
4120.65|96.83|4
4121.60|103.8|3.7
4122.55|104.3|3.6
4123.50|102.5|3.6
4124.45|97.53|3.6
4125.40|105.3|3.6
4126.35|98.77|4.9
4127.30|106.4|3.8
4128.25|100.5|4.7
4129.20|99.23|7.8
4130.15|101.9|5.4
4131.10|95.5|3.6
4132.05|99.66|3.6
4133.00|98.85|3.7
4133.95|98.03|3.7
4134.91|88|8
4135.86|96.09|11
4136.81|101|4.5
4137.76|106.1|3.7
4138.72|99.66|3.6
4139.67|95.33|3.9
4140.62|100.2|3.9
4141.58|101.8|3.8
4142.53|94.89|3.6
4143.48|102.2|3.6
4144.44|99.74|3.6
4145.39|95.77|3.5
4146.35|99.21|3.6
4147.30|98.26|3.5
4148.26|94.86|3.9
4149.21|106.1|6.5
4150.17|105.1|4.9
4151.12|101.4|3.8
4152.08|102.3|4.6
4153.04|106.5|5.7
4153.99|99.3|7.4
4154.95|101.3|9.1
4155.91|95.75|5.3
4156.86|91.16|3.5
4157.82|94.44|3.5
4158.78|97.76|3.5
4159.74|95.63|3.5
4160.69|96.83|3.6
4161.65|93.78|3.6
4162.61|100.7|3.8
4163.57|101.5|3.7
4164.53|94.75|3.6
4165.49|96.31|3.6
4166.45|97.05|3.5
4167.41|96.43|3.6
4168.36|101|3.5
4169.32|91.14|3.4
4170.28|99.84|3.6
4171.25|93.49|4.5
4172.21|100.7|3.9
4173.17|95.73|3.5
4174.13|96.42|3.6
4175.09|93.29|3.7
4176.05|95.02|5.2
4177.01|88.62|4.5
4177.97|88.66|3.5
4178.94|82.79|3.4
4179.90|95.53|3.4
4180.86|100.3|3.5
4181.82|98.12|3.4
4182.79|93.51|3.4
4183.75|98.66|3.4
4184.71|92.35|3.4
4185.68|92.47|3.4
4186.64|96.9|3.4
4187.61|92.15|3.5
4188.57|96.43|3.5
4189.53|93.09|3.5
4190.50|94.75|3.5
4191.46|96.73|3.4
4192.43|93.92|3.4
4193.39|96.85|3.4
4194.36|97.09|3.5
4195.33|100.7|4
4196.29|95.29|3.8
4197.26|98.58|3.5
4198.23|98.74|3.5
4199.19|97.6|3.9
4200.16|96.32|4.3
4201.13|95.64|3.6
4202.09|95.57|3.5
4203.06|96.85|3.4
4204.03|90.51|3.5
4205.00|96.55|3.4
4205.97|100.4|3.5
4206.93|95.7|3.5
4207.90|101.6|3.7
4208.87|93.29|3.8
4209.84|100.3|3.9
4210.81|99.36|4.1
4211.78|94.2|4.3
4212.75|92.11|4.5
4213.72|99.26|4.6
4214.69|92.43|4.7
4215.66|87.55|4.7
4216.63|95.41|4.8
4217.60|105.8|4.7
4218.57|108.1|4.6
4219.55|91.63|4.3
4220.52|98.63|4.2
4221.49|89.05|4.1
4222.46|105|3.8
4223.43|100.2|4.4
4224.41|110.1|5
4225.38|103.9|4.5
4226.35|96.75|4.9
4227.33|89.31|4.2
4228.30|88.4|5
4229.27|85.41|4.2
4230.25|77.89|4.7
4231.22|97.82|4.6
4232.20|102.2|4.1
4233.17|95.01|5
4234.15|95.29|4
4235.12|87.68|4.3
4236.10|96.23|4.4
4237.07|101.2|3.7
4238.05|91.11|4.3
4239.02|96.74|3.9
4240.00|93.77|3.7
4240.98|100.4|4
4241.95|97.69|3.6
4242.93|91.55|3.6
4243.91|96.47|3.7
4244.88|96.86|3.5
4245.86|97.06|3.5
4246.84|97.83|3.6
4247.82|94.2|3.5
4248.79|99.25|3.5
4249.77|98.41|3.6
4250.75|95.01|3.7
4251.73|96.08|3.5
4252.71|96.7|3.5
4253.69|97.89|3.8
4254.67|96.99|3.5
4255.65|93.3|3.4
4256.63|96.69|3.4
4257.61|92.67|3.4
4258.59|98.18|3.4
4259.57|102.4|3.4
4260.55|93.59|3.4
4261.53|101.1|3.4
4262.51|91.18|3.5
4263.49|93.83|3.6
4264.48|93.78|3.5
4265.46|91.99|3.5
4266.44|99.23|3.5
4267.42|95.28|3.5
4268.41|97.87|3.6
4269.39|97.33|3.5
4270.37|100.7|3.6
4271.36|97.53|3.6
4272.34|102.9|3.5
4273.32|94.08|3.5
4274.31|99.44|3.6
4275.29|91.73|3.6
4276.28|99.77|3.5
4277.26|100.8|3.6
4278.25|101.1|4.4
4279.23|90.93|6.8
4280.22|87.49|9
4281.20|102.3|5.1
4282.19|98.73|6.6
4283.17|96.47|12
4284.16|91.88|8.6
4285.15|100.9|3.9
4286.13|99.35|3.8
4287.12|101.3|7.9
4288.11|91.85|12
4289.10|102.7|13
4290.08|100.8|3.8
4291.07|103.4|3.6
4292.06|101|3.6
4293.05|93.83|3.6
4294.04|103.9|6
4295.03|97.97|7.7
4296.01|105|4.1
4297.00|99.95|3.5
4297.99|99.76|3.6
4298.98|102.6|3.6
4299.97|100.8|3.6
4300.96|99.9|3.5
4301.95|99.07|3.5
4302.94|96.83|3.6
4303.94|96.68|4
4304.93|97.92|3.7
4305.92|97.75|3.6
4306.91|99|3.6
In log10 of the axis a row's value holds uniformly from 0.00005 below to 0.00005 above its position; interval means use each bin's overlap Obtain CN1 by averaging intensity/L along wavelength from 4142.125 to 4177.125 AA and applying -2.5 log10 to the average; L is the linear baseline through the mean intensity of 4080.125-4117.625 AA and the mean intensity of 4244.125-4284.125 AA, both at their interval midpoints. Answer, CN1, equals 0.04 mag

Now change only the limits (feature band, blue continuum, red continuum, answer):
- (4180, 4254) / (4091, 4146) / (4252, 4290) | 0.03 mag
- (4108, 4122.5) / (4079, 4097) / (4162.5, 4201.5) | -0.01 mag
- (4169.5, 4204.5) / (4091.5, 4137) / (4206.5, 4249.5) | 0.04 mag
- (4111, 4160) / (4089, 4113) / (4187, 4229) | 0.02 mag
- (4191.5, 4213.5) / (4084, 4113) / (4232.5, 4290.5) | 0.03 mag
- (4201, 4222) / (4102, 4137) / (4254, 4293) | 0.03 mag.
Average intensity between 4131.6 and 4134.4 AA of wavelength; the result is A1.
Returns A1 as 99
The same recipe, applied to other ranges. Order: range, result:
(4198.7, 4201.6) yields 96.6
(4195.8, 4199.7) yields 97.6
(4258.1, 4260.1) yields 100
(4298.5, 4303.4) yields 99.9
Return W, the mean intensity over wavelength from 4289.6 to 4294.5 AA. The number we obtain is 100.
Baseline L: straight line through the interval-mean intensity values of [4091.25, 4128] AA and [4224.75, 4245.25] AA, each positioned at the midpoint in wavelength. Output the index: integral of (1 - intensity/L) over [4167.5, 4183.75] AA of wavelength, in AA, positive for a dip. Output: 0.68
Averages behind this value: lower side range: 104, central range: 94.8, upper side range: 94.5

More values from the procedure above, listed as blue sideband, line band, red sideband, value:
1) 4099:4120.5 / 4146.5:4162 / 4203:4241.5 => 0.3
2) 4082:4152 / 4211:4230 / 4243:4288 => 0.4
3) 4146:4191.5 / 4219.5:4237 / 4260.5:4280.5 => 0.2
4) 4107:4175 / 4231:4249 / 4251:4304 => 0.4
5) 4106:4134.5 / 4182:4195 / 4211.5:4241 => 0.4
